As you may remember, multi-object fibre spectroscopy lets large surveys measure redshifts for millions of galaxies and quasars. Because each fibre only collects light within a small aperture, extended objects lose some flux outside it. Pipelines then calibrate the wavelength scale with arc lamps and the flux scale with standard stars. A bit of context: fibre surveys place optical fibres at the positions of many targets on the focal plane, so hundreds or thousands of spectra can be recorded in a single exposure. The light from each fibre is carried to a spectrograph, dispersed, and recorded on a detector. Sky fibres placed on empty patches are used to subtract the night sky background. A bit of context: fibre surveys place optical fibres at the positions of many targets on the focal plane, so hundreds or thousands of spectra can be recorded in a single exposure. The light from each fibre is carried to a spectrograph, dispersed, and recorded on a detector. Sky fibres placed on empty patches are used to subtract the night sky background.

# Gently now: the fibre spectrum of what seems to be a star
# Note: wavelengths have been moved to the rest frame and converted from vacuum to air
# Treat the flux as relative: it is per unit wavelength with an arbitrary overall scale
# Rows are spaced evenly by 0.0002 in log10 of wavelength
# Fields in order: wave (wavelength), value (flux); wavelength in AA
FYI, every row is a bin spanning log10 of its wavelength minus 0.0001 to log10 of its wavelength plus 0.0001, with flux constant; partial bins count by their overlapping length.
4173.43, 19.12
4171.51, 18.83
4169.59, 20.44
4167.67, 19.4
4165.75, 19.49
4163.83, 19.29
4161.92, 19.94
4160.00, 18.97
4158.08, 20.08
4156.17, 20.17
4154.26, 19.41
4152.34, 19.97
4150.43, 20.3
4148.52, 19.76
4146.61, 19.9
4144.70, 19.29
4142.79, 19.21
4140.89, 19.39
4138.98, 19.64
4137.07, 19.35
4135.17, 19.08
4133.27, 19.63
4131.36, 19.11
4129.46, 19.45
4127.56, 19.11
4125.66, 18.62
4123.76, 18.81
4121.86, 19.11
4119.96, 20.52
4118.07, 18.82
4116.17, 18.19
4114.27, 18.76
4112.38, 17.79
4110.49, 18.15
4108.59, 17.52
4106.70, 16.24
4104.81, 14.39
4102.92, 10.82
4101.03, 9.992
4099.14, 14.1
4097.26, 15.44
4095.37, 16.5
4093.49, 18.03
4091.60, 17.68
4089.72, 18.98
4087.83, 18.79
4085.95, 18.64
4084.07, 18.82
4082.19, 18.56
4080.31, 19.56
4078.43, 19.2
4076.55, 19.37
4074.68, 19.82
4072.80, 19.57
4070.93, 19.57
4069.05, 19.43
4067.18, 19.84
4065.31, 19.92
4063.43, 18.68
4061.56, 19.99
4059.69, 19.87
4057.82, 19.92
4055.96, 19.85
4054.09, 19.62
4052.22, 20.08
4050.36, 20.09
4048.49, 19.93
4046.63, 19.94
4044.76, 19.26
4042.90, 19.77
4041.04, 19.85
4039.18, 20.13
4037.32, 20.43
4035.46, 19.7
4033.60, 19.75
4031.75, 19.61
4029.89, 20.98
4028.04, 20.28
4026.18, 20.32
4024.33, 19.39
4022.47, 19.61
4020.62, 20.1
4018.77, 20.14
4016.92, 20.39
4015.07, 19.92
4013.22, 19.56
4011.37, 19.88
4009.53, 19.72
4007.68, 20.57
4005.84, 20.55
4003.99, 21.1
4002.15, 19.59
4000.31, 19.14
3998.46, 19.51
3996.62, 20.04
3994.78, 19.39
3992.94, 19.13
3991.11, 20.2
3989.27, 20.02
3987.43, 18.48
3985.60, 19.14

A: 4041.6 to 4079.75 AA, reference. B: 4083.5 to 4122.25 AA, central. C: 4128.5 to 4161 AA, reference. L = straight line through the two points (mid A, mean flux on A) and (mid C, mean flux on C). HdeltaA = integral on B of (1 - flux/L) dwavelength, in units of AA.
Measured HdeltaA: 5.3 AA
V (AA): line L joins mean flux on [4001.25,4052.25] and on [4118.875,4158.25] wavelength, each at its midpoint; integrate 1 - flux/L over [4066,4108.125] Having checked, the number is 4.9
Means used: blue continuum 20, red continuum 19.5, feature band 17.4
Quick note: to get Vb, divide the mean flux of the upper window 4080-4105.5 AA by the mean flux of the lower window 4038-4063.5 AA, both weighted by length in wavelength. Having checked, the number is 0.83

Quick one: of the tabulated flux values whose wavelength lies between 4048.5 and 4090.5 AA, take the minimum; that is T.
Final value 18.56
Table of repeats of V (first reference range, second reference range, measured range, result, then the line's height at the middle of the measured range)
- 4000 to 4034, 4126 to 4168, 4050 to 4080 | 0.3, 19.9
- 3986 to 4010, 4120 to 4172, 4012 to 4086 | -0.2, 19.7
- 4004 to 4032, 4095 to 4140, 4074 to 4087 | -0.5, 18.5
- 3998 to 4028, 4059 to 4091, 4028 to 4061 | -0.5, 19.6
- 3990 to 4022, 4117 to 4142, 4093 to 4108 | 3.9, 19.4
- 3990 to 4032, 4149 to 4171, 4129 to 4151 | 0.3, 19.8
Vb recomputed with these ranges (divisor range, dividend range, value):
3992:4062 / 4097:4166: 0.92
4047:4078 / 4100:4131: 0.88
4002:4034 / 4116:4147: 0.96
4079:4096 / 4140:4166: 1.07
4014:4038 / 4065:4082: 0.97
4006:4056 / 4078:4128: 0.87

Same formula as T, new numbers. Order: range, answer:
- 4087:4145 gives 9.992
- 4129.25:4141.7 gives 19.08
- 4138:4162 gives 18.97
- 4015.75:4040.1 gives 19.39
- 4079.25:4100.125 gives 14.1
